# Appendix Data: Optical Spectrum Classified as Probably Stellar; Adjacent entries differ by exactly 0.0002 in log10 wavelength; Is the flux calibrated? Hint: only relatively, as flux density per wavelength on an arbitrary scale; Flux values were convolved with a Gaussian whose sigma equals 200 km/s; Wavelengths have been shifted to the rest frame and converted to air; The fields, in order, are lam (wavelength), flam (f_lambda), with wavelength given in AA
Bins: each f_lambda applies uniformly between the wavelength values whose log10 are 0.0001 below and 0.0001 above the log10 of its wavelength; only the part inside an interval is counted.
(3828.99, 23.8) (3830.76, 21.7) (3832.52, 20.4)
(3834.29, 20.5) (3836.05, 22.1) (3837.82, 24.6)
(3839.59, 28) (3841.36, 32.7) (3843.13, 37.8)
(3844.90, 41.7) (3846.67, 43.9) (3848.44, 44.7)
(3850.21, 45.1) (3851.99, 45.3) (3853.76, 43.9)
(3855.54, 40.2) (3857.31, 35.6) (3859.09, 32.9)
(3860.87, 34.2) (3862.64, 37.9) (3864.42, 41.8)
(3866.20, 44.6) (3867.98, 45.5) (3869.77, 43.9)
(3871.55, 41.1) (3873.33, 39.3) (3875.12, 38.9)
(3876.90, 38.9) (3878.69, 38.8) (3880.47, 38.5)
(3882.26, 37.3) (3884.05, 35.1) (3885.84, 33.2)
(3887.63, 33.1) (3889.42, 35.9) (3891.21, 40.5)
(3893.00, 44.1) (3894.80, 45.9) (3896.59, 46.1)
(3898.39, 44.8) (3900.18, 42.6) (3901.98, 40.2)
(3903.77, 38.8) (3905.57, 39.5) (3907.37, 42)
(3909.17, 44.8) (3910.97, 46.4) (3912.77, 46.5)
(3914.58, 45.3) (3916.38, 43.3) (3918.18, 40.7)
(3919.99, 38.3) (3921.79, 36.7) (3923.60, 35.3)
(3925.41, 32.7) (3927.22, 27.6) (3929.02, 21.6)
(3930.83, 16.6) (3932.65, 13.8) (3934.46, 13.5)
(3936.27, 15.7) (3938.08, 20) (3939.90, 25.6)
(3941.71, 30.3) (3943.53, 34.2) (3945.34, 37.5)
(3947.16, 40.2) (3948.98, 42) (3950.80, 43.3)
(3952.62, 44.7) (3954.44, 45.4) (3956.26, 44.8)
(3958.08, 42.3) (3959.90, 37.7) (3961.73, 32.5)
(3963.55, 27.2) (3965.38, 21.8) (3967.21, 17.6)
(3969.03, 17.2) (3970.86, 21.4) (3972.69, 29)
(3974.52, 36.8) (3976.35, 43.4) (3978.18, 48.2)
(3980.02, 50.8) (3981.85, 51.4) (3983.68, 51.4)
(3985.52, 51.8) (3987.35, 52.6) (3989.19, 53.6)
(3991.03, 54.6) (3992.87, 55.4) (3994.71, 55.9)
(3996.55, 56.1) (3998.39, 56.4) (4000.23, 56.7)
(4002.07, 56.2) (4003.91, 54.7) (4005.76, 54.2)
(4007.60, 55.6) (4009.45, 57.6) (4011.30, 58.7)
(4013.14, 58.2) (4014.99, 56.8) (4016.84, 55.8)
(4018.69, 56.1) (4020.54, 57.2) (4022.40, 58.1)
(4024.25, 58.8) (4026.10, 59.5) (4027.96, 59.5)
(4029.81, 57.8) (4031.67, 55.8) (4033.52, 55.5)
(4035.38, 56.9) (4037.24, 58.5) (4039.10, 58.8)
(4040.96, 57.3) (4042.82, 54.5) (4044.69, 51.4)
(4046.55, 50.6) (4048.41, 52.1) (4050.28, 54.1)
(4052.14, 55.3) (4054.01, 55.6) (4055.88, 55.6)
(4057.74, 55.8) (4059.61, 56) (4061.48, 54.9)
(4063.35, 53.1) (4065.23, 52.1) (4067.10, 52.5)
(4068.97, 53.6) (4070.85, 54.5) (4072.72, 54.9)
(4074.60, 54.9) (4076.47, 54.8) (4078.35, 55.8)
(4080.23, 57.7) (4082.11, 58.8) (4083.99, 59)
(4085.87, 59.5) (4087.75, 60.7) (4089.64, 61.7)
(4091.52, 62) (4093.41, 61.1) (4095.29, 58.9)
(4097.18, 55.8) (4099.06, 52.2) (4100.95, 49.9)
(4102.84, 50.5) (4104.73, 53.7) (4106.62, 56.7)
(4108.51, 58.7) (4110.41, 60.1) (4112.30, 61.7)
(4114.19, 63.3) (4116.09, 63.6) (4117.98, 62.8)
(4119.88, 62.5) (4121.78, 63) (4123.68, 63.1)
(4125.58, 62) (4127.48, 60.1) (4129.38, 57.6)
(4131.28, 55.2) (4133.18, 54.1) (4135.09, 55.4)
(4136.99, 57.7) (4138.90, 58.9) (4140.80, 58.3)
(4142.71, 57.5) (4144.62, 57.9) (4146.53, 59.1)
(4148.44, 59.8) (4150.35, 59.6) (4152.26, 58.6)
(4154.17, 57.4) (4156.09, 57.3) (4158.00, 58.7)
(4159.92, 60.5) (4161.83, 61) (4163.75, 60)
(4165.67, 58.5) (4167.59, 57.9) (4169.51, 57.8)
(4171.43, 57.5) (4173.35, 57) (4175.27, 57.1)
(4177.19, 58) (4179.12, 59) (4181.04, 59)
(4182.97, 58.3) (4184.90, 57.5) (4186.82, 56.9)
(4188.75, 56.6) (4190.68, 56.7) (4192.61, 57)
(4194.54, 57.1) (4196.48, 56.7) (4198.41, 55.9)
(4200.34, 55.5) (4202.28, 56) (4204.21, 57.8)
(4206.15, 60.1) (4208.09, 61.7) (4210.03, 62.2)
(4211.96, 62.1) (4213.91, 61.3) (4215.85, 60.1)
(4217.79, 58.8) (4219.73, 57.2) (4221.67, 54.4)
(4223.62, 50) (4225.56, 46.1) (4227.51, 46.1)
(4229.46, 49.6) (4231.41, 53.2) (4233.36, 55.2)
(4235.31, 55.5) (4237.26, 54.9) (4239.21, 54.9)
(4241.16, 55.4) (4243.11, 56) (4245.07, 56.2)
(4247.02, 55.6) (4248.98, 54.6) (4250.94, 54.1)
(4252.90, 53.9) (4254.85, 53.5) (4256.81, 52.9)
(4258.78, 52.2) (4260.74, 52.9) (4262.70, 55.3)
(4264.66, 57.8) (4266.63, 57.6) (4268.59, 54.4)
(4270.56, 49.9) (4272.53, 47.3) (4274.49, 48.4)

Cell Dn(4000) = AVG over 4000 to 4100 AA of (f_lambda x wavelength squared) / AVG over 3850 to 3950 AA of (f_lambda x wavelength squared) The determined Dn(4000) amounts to 1.6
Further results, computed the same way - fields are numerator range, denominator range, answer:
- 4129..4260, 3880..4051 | 1.44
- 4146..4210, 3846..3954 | 1.78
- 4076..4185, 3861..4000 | 1.67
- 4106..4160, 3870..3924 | 1.65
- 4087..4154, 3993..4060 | 1.09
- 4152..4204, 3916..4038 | 1.46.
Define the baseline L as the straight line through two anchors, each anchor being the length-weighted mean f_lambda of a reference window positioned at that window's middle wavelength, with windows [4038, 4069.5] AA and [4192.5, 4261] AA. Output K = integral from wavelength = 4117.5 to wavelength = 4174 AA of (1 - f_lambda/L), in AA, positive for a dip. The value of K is -4.0 AA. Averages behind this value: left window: 54.3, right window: 55.5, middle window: 58.9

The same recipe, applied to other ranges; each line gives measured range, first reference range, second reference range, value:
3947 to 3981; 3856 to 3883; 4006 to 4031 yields 9.9 AA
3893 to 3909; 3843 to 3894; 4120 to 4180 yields -0.3 AA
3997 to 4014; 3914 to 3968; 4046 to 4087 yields -4.8 AA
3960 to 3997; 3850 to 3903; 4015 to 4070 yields 6.5 AA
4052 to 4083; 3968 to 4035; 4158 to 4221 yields -0.5 AA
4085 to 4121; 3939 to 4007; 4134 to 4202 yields -4.0 AA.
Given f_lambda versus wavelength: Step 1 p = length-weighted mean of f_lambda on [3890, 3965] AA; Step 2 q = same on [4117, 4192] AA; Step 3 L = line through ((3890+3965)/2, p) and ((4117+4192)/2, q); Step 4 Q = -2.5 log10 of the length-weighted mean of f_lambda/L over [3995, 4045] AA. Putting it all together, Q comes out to -0.25 mag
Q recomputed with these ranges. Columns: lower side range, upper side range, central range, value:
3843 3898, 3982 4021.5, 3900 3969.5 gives 0.36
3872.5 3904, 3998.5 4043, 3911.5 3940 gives 0.42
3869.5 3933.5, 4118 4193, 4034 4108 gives -0.08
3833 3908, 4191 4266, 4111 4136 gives -0.19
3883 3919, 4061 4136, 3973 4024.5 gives -0.09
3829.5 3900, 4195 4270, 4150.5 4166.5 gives -0.14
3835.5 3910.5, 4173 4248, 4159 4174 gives -0.09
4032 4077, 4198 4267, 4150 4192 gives -0.06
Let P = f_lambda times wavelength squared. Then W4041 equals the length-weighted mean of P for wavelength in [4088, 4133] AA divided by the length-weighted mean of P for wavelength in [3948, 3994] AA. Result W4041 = 1.55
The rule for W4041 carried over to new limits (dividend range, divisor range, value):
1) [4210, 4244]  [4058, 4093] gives 1.05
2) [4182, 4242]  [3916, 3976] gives 2.05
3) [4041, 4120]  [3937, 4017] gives 1.35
